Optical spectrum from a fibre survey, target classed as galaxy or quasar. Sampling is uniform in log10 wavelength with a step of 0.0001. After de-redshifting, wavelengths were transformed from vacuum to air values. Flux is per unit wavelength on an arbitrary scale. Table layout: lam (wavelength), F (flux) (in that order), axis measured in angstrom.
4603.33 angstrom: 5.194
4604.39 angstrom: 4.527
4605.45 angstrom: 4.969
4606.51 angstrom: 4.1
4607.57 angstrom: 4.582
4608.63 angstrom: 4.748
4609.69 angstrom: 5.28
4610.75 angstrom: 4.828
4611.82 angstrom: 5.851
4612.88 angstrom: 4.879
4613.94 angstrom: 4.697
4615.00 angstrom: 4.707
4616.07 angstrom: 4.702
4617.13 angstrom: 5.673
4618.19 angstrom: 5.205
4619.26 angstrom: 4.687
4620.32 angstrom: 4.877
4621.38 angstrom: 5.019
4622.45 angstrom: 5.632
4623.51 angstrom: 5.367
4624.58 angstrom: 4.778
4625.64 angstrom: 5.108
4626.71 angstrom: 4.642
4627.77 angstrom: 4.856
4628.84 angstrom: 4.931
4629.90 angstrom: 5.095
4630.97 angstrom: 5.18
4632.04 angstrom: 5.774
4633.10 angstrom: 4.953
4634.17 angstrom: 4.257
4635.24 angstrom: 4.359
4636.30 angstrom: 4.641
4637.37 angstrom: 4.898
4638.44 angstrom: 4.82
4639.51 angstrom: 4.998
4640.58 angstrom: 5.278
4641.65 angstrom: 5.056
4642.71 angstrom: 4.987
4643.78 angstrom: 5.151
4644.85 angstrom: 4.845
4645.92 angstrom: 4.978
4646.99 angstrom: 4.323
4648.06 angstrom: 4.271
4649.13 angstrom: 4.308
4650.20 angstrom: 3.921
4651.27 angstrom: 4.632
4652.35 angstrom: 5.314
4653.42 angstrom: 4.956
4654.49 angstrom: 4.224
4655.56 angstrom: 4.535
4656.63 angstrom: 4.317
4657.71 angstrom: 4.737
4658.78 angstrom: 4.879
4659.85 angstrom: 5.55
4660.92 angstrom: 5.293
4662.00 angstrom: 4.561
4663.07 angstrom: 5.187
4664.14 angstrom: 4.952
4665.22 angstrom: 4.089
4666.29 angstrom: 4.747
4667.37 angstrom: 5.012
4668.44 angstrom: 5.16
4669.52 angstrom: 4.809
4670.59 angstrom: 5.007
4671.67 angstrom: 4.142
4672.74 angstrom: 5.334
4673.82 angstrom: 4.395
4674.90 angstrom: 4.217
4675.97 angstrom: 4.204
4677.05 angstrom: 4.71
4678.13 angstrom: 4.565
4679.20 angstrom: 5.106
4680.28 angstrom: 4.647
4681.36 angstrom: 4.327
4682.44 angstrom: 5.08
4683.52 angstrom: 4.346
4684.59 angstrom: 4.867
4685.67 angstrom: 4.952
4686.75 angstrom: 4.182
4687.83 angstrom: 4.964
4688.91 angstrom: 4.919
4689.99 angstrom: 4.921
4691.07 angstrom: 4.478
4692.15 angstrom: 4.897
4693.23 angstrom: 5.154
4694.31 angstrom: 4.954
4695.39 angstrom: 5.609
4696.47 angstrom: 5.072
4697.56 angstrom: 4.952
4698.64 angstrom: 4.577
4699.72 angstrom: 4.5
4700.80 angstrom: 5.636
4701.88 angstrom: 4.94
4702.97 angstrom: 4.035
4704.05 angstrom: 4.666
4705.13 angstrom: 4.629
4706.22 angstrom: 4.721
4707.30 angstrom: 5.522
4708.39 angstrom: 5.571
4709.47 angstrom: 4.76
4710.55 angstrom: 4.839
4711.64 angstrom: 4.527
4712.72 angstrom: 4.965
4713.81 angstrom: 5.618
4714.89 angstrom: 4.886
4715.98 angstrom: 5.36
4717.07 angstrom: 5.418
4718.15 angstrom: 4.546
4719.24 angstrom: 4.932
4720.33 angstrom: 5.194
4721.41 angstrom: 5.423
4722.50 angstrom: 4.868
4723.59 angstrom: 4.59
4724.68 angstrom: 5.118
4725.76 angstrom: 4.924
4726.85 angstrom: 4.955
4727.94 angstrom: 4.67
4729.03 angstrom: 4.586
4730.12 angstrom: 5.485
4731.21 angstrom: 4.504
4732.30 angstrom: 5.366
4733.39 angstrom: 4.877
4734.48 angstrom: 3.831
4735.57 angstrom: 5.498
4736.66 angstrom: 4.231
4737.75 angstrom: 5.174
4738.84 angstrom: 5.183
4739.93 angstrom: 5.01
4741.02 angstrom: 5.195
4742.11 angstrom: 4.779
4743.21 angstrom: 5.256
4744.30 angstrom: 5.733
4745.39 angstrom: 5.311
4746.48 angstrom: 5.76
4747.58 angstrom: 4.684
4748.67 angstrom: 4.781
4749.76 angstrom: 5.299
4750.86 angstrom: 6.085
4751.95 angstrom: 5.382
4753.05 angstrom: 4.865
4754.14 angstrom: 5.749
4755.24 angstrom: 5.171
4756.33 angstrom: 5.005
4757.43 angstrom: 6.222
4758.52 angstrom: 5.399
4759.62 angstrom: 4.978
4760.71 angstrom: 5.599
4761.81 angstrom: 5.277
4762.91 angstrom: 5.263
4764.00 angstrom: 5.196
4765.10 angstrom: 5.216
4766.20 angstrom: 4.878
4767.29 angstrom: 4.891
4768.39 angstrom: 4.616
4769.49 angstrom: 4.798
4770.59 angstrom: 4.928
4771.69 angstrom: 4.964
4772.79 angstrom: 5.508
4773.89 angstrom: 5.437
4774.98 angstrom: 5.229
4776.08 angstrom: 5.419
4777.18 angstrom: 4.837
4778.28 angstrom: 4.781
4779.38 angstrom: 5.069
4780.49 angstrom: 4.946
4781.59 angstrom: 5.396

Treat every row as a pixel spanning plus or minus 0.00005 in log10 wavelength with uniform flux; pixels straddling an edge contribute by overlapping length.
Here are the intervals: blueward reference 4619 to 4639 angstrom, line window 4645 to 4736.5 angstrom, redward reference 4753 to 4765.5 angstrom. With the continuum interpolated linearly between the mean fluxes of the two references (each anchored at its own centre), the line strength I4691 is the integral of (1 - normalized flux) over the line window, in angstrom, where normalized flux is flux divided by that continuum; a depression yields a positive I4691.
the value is 5.6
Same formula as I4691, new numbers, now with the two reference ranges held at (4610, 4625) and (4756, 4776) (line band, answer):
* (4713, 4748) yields 0.9 angstrom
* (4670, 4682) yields 1.2 angstrom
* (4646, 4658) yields 1.4 angstrom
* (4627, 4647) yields 0.6 angstrom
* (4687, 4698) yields 0.3 angstrom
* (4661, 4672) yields 0.7 angstrom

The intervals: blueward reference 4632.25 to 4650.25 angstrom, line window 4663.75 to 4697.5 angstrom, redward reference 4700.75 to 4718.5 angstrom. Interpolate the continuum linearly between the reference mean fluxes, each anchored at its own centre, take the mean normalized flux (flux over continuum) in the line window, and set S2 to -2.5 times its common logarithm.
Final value 0.02 mag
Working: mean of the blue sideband 4.75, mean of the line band 4.77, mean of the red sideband 4.97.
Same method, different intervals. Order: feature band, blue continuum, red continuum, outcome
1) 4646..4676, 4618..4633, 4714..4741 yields 0.08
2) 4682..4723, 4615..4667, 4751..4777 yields 0.02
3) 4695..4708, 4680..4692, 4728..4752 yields -0.02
